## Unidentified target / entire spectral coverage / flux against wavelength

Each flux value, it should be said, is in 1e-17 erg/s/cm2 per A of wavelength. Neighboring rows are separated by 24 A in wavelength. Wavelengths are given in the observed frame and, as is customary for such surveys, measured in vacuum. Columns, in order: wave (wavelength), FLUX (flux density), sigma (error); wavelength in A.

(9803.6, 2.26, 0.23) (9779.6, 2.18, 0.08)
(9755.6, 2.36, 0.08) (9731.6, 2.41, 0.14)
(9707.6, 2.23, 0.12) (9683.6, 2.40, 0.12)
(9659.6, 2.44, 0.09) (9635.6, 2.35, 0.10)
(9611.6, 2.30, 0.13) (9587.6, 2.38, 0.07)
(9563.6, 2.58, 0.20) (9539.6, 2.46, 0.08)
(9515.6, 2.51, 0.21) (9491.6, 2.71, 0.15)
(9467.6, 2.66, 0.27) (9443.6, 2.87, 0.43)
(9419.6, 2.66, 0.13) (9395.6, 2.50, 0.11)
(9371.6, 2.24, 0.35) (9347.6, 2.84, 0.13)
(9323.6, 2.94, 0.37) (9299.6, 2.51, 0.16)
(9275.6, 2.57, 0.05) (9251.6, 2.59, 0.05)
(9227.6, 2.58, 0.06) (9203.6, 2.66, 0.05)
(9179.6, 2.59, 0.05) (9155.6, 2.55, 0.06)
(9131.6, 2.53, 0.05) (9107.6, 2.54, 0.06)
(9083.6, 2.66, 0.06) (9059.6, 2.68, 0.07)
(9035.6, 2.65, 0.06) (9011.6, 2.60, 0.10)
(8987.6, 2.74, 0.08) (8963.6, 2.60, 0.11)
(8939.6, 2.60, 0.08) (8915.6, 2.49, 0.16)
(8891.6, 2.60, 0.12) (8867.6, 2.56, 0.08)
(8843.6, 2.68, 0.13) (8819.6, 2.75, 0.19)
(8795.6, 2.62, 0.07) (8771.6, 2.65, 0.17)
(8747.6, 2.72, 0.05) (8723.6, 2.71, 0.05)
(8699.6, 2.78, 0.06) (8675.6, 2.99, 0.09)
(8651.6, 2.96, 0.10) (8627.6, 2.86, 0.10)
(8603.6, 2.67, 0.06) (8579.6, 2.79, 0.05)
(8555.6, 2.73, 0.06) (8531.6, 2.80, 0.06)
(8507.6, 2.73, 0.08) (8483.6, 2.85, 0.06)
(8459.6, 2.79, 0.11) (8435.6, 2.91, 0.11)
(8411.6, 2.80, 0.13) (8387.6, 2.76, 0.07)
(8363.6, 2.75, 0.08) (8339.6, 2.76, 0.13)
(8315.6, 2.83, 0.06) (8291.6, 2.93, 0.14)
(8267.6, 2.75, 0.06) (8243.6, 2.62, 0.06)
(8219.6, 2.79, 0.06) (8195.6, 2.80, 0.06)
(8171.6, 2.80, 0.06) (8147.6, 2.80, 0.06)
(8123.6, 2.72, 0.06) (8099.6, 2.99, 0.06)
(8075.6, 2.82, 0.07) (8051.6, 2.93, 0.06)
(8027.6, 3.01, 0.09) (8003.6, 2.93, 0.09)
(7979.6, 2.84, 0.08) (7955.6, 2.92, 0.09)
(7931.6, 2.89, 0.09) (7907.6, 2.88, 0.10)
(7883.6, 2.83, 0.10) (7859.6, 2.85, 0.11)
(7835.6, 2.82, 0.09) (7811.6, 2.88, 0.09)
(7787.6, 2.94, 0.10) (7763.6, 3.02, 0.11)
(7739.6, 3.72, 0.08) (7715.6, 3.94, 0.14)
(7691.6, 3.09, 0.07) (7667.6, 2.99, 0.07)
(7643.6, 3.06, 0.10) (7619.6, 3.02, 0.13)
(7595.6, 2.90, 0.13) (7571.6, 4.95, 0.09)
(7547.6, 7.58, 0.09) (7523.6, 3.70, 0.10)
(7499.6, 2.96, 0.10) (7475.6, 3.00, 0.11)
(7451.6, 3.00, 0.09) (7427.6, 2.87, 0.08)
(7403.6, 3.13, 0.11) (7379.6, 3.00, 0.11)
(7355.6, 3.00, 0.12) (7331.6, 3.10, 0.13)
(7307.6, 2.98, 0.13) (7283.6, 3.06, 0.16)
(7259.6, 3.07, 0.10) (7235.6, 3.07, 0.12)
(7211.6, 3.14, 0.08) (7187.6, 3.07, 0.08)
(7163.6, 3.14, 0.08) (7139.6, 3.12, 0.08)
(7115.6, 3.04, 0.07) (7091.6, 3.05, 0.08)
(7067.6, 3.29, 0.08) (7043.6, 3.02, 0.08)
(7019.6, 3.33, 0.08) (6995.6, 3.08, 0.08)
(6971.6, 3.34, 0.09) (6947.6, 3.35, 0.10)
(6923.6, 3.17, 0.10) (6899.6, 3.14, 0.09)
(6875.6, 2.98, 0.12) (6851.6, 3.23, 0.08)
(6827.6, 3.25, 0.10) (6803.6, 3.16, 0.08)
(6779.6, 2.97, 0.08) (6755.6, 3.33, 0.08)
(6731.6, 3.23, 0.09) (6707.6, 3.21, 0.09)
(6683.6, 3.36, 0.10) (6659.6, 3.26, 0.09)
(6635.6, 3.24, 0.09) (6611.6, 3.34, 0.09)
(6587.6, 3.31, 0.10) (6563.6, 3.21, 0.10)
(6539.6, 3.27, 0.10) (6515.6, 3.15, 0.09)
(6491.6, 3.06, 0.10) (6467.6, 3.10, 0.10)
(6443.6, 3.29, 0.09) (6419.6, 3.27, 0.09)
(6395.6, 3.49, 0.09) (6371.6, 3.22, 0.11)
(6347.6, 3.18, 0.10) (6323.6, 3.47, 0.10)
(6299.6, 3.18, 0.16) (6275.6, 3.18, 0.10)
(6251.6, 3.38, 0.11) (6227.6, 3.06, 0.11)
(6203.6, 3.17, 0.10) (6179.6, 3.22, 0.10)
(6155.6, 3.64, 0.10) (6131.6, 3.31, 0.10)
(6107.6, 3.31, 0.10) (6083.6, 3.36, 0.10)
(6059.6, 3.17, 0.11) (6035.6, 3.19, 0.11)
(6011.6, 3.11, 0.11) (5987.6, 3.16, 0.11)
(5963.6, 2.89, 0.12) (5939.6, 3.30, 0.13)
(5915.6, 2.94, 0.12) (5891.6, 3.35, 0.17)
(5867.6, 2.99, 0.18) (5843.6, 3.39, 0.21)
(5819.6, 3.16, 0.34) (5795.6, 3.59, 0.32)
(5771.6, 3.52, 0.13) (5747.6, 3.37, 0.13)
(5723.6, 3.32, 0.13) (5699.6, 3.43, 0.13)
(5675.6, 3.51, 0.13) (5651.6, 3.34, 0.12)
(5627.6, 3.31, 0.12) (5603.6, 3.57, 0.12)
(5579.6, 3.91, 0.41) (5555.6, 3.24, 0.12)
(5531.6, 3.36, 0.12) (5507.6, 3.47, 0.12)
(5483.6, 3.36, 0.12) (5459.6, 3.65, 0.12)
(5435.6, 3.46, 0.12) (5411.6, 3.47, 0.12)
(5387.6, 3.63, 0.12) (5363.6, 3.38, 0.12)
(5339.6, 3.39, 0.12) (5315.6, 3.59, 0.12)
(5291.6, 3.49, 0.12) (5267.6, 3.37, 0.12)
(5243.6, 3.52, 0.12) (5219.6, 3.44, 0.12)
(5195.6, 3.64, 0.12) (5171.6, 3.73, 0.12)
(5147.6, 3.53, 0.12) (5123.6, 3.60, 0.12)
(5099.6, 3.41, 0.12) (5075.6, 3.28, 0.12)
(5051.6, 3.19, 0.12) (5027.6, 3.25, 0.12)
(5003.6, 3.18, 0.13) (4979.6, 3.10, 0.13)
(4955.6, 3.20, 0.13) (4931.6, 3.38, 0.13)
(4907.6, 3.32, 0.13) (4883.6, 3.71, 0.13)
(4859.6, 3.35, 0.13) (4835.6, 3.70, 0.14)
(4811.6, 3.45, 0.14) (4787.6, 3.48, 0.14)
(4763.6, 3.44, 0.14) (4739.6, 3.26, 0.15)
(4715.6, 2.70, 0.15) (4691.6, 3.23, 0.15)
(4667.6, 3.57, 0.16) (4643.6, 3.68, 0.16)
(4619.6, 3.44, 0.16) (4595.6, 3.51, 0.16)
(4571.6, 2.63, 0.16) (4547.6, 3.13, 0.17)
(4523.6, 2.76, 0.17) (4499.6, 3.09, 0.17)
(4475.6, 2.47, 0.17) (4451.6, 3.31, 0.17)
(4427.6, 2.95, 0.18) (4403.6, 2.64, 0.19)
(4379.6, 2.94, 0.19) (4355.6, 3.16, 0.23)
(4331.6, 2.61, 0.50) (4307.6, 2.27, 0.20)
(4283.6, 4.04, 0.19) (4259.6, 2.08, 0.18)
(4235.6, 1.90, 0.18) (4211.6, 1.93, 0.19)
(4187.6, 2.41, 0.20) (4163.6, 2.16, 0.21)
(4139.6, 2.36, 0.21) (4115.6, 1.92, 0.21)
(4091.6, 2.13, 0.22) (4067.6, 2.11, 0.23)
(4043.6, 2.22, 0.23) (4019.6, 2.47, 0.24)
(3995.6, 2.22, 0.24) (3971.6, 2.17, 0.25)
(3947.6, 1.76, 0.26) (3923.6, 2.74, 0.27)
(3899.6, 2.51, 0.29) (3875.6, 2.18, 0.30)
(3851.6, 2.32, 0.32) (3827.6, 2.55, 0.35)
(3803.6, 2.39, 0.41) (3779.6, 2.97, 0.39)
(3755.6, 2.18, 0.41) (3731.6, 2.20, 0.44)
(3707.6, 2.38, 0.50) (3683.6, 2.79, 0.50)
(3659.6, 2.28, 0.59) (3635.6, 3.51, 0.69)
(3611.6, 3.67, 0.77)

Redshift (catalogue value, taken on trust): 0.15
